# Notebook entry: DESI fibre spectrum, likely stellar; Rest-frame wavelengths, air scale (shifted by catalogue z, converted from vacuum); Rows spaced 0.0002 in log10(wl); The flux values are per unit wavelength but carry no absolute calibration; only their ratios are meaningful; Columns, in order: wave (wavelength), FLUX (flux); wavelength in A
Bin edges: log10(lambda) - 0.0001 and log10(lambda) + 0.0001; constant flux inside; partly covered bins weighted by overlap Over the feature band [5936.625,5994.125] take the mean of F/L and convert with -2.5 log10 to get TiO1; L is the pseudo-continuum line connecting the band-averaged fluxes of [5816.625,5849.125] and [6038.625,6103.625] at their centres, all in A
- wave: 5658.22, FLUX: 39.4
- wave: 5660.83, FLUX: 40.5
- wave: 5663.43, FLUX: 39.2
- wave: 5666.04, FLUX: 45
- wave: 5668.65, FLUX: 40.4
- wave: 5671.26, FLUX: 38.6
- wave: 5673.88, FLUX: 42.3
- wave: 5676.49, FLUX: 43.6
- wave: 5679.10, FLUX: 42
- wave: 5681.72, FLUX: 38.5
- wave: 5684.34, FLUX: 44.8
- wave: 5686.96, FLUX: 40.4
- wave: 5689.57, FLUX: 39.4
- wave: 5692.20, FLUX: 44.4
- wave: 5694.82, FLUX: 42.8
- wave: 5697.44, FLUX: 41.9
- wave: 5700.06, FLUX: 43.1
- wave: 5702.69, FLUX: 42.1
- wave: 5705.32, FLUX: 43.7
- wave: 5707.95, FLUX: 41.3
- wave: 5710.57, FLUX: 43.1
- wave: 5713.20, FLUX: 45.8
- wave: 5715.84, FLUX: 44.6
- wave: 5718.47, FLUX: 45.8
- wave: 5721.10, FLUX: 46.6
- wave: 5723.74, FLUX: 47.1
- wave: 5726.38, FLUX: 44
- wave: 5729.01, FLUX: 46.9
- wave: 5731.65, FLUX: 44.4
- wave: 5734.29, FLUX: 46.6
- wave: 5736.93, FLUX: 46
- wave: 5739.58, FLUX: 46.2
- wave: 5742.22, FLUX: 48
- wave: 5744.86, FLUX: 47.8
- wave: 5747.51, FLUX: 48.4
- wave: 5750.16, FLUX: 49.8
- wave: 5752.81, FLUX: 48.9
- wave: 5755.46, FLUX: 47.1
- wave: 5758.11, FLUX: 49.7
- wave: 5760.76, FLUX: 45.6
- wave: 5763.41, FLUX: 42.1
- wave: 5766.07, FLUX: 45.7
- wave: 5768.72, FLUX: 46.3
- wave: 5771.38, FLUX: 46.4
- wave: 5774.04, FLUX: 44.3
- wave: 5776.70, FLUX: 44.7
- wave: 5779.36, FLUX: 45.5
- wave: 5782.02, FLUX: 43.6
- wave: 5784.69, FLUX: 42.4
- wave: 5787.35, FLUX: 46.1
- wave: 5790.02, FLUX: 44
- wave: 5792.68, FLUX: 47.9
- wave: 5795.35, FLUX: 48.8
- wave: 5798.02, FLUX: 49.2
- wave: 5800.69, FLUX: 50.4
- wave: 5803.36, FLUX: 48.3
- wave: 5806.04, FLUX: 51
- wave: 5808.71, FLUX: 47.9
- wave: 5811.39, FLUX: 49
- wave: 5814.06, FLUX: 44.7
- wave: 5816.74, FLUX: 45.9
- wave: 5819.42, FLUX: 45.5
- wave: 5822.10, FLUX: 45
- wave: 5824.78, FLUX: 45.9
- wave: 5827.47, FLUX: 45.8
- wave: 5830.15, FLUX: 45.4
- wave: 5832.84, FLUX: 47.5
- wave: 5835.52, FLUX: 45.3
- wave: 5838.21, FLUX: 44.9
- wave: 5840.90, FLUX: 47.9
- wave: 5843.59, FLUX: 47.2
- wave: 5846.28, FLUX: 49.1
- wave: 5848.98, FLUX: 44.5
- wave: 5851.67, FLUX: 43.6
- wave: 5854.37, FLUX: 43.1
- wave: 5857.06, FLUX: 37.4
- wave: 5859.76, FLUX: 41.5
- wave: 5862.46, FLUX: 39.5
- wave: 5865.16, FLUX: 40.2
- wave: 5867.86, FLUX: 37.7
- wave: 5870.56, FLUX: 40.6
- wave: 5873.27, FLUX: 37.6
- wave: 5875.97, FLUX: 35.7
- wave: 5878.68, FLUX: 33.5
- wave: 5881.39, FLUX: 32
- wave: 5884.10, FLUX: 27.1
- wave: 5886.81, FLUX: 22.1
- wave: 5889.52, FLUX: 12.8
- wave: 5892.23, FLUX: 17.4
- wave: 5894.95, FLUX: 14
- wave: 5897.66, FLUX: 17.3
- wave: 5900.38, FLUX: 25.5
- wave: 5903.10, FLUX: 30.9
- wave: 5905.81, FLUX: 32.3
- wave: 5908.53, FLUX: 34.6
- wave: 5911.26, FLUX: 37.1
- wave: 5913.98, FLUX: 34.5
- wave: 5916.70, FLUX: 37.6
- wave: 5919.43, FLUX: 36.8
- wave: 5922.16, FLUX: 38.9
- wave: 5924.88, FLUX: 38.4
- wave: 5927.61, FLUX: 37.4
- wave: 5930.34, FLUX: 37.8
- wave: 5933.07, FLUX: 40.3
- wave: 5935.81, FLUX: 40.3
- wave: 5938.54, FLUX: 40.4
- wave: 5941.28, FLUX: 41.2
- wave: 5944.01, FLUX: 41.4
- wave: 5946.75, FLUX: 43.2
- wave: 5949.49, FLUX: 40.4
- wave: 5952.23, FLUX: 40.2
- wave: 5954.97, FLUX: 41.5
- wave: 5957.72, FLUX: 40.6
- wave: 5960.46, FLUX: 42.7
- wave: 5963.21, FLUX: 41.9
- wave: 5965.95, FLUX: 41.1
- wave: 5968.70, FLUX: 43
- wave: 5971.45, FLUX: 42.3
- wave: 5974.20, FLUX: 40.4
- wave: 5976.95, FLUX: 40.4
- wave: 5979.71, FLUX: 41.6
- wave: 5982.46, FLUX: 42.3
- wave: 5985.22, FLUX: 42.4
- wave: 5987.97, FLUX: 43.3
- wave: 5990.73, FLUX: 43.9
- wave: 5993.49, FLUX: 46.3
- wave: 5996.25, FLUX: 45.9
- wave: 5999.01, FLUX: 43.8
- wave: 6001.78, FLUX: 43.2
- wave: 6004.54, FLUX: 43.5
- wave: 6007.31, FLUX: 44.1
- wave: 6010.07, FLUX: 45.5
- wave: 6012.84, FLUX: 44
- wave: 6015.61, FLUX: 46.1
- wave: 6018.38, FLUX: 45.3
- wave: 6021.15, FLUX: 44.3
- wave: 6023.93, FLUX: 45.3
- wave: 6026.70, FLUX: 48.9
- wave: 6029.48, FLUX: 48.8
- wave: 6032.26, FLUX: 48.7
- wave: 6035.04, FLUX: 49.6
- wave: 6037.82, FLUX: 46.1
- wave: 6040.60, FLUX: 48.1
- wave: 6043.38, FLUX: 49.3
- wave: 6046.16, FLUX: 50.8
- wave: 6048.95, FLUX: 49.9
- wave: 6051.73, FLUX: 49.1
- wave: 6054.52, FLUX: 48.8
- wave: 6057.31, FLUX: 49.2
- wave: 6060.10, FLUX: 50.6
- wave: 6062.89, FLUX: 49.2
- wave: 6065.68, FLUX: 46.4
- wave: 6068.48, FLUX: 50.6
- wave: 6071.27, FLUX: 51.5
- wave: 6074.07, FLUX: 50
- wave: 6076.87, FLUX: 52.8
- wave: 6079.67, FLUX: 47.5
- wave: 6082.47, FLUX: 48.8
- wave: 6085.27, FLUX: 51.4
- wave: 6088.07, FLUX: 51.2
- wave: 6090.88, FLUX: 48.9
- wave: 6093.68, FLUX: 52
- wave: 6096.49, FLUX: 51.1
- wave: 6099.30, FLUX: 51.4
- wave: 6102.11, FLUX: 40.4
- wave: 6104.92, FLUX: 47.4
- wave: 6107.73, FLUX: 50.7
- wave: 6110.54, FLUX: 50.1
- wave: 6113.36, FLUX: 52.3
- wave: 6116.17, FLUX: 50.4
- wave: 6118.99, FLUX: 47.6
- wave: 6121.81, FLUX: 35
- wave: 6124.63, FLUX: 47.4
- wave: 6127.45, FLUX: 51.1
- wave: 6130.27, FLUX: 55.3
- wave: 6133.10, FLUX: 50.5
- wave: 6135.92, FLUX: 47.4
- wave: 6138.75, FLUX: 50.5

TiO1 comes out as 0.149 mag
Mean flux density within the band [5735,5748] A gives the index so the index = 47.2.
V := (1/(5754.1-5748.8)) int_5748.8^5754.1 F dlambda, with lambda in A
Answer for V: 49.3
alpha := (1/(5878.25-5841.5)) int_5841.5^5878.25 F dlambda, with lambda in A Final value 41.3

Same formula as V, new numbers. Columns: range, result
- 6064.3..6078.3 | 50.2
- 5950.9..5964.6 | 41.4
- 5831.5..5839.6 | 45.9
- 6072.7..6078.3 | 51.4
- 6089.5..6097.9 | 50.7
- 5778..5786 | 43.8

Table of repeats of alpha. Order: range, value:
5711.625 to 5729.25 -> 45.7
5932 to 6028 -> 42.9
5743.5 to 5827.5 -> 46.7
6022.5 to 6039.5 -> 47.9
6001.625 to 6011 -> 44.2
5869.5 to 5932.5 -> 31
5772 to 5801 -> 45.9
